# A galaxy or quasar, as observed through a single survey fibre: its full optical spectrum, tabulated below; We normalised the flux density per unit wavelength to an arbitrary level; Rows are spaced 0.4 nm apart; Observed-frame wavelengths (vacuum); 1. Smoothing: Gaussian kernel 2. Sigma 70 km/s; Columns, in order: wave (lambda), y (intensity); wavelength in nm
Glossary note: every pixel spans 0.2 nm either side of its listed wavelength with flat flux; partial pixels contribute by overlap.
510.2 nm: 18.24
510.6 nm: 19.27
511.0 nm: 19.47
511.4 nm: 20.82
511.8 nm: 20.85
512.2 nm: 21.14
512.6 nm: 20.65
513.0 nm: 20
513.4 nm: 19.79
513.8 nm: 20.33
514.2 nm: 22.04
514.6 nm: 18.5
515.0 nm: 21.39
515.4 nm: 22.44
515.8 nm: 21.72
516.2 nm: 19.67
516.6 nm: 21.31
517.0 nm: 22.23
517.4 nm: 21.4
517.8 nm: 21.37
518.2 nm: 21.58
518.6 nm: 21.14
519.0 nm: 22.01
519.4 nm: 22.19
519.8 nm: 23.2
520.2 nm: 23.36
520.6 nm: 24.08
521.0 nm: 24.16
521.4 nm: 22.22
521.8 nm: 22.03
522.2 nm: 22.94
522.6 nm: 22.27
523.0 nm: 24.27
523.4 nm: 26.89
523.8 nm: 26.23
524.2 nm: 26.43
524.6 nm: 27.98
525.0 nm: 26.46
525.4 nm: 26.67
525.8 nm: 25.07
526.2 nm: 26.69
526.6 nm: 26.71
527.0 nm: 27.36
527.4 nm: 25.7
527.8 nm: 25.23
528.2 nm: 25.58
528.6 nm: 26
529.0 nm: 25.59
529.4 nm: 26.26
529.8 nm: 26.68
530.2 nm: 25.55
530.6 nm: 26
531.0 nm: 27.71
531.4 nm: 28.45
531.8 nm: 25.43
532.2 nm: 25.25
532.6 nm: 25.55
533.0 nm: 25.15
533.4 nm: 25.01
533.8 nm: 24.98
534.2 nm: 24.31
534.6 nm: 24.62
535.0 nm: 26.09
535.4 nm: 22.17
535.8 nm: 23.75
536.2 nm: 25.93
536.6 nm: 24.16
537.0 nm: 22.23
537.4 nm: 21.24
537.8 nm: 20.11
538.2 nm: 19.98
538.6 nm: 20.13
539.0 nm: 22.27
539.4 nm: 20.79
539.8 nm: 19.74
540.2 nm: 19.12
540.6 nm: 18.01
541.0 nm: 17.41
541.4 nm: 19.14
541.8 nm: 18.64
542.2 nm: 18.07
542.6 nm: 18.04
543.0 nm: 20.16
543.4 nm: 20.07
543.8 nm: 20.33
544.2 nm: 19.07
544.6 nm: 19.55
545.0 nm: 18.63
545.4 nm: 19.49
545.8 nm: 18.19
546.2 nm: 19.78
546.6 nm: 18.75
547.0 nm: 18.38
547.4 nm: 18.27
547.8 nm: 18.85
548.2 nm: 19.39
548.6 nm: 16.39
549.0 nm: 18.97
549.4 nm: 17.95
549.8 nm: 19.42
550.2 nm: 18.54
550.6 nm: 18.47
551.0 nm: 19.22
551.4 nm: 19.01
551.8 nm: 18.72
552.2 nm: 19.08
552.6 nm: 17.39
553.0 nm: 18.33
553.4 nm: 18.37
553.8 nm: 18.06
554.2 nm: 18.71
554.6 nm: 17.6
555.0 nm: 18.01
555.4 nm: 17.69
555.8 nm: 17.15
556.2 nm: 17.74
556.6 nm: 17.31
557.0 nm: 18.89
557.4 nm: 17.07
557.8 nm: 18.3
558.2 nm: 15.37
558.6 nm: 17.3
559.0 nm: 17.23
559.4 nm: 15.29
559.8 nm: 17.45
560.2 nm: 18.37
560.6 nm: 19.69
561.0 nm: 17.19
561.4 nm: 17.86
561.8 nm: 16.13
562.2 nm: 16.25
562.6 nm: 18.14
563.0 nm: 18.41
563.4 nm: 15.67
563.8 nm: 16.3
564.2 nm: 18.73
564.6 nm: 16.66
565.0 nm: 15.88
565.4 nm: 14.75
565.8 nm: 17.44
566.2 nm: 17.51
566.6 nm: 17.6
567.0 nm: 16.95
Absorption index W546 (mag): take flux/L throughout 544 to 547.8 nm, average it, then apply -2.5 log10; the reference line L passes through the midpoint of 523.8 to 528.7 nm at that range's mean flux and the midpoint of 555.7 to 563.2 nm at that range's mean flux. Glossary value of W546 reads 0.12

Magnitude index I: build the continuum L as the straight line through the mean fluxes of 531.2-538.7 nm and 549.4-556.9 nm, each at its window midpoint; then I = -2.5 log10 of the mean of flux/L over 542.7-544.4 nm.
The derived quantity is 0.08 mag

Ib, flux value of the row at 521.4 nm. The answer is 22.22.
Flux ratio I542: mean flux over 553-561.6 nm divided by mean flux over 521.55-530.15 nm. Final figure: 0.69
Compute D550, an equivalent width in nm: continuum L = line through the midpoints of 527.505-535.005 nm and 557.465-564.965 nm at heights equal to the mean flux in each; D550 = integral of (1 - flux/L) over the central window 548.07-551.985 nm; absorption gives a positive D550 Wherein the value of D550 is 0.34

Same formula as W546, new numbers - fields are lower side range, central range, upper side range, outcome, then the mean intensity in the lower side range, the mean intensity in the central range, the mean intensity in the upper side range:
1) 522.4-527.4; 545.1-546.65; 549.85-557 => 0.07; 26.1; 19.1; 18.2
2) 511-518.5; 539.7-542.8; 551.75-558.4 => 0.02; 20.9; 18.5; 17.9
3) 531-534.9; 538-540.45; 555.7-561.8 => 0.16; 25.6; 20.3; 17.4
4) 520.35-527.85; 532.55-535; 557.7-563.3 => -0.08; 25.2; 25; 17.3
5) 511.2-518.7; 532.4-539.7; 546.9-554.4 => -0.19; 21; 23.2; 18.5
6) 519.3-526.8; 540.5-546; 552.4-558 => 0.08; 24.8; 18.9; 17.9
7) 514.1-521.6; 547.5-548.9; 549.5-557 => 0.03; 21.9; 18.3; 18.3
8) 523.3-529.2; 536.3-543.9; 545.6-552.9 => 0.08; 26.3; 20.1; 18.6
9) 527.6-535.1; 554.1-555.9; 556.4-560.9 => 0.05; 25.8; 17.8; 17.5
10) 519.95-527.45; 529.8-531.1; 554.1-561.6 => -0.12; 25.1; 26.4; 17.6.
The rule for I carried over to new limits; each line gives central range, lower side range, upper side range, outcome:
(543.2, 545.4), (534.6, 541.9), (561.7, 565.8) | 0.037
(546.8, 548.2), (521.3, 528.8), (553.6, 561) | 0.077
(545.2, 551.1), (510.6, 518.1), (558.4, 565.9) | -0.029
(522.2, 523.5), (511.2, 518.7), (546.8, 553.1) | -0.178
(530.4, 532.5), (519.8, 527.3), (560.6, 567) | -0.132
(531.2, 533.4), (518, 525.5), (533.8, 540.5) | -0.136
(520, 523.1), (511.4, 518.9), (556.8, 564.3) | -0.133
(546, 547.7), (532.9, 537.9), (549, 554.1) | 0.073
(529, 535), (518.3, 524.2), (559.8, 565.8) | -0.182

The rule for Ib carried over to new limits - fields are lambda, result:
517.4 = 21.4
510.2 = 18.24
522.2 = 22.94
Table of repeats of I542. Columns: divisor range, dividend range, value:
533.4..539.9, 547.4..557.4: 0.80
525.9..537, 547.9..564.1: 0.70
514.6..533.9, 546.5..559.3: 0.74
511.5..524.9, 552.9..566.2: 0.78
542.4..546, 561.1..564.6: 0.89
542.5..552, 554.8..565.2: 0.92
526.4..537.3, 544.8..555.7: 0.73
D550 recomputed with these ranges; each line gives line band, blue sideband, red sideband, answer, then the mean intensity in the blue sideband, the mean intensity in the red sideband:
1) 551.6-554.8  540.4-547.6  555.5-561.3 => -0.054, 18.9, 17.5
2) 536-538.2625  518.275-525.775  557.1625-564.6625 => -0.101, 24.1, 17.3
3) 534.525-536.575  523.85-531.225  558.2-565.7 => -0.027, 26.3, 17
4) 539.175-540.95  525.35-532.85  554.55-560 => 0.269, 26.2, 17.3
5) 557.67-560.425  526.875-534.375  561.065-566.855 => 0.186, 25.9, 17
